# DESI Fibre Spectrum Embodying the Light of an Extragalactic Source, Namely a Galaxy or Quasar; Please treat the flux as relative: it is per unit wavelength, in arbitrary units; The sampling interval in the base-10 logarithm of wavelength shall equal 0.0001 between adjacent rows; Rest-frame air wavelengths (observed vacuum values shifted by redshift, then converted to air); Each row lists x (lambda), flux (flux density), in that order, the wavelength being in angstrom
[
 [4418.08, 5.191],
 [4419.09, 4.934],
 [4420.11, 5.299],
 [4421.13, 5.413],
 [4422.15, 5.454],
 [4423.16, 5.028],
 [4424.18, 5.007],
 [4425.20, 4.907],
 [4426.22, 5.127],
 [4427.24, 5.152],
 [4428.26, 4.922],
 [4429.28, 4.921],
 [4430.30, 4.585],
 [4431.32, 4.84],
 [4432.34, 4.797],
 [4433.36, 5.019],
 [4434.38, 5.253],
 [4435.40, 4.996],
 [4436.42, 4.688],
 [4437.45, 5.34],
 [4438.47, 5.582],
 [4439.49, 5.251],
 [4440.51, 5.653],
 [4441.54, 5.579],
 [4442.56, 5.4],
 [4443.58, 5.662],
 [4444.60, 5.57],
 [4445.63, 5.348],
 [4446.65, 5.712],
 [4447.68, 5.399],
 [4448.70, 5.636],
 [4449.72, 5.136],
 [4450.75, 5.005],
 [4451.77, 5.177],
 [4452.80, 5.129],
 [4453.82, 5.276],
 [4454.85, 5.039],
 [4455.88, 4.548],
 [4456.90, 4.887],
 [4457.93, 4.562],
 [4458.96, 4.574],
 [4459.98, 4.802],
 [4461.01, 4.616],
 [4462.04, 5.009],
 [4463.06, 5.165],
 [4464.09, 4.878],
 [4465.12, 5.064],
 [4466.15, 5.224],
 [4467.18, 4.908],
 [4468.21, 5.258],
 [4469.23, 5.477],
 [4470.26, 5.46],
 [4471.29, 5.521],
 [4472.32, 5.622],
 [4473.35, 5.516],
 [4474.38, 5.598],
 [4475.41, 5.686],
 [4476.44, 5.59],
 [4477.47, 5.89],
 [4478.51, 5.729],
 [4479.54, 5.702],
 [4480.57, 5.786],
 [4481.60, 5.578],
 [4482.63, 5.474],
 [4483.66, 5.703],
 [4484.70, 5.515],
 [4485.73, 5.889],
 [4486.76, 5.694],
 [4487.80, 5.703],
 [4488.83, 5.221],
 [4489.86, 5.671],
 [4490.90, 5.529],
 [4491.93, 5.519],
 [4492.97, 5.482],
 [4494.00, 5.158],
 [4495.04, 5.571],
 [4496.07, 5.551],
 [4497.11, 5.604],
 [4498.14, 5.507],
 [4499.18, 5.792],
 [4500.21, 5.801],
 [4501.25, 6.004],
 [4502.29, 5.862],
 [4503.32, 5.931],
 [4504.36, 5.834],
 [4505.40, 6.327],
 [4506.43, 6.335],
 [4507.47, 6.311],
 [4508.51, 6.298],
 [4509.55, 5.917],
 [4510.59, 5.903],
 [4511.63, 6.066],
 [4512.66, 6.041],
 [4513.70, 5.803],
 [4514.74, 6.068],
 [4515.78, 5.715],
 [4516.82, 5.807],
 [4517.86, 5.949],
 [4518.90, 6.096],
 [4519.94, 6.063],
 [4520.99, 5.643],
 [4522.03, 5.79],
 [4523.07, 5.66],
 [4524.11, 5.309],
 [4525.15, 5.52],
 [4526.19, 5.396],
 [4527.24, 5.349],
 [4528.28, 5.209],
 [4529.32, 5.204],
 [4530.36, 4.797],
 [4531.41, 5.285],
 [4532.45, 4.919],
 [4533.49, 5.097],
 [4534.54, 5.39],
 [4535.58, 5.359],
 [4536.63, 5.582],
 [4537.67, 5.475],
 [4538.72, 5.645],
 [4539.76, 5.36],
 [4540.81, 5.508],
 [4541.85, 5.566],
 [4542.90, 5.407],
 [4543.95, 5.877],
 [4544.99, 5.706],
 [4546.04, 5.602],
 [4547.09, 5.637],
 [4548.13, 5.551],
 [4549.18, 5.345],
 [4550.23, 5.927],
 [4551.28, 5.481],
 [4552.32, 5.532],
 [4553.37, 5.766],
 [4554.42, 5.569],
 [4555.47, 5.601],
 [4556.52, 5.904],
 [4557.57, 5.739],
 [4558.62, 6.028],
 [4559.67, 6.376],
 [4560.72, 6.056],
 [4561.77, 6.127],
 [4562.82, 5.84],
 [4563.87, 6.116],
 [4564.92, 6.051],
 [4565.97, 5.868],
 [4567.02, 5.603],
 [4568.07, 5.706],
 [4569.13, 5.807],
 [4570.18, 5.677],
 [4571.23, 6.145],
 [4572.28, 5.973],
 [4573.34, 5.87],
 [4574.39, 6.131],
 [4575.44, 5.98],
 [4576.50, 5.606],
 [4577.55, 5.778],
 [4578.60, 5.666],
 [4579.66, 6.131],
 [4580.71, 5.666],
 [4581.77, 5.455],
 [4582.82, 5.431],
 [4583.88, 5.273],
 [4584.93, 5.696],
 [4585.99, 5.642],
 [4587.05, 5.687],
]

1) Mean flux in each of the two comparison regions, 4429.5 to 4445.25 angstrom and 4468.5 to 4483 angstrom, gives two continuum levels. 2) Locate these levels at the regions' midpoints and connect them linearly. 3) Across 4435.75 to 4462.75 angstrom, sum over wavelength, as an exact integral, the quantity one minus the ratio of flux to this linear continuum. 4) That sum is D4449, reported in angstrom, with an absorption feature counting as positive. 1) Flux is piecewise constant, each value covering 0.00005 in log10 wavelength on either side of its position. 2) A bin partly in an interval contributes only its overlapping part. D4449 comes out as 0.79 angstrom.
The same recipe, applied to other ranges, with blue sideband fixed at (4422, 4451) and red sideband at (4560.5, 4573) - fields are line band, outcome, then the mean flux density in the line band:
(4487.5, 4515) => -1.24 angstrom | 5.81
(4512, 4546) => 0.90 angstrom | 5.55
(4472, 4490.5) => -0.66 angstrom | 5.64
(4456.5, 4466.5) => 0.88 angstrom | 4.87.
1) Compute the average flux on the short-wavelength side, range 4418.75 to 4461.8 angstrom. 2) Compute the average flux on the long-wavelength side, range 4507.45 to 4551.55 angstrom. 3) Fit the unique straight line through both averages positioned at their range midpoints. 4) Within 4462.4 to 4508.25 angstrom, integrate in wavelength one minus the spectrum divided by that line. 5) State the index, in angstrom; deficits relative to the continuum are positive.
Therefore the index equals -2.02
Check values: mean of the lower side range 5.12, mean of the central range 5.61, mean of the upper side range 5.61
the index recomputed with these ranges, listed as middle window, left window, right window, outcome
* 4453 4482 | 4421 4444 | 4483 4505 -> 1.0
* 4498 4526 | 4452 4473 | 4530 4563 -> -2.8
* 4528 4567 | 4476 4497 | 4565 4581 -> 1.1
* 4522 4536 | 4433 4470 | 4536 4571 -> 0.8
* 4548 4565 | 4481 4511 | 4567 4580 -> 0.0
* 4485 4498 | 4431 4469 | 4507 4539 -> -0.3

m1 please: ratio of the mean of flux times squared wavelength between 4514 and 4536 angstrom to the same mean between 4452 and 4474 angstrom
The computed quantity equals 1.1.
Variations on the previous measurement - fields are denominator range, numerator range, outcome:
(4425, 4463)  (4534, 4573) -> 1.18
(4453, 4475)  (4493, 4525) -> 1.17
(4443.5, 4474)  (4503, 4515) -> 1.20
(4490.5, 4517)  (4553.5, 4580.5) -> 1.04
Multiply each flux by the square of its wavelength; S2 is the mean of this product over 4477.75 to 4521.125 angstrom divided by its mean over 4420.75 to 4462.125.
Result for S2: 1.16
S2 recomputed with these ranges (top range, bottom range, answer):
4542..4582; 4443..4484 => 1.14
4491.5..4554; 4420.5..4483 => 1.11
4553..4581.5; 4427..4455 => 1.19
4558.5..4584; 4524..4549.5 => 1.10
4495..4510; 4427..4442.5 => 1.19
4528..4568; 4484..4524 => 0.99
